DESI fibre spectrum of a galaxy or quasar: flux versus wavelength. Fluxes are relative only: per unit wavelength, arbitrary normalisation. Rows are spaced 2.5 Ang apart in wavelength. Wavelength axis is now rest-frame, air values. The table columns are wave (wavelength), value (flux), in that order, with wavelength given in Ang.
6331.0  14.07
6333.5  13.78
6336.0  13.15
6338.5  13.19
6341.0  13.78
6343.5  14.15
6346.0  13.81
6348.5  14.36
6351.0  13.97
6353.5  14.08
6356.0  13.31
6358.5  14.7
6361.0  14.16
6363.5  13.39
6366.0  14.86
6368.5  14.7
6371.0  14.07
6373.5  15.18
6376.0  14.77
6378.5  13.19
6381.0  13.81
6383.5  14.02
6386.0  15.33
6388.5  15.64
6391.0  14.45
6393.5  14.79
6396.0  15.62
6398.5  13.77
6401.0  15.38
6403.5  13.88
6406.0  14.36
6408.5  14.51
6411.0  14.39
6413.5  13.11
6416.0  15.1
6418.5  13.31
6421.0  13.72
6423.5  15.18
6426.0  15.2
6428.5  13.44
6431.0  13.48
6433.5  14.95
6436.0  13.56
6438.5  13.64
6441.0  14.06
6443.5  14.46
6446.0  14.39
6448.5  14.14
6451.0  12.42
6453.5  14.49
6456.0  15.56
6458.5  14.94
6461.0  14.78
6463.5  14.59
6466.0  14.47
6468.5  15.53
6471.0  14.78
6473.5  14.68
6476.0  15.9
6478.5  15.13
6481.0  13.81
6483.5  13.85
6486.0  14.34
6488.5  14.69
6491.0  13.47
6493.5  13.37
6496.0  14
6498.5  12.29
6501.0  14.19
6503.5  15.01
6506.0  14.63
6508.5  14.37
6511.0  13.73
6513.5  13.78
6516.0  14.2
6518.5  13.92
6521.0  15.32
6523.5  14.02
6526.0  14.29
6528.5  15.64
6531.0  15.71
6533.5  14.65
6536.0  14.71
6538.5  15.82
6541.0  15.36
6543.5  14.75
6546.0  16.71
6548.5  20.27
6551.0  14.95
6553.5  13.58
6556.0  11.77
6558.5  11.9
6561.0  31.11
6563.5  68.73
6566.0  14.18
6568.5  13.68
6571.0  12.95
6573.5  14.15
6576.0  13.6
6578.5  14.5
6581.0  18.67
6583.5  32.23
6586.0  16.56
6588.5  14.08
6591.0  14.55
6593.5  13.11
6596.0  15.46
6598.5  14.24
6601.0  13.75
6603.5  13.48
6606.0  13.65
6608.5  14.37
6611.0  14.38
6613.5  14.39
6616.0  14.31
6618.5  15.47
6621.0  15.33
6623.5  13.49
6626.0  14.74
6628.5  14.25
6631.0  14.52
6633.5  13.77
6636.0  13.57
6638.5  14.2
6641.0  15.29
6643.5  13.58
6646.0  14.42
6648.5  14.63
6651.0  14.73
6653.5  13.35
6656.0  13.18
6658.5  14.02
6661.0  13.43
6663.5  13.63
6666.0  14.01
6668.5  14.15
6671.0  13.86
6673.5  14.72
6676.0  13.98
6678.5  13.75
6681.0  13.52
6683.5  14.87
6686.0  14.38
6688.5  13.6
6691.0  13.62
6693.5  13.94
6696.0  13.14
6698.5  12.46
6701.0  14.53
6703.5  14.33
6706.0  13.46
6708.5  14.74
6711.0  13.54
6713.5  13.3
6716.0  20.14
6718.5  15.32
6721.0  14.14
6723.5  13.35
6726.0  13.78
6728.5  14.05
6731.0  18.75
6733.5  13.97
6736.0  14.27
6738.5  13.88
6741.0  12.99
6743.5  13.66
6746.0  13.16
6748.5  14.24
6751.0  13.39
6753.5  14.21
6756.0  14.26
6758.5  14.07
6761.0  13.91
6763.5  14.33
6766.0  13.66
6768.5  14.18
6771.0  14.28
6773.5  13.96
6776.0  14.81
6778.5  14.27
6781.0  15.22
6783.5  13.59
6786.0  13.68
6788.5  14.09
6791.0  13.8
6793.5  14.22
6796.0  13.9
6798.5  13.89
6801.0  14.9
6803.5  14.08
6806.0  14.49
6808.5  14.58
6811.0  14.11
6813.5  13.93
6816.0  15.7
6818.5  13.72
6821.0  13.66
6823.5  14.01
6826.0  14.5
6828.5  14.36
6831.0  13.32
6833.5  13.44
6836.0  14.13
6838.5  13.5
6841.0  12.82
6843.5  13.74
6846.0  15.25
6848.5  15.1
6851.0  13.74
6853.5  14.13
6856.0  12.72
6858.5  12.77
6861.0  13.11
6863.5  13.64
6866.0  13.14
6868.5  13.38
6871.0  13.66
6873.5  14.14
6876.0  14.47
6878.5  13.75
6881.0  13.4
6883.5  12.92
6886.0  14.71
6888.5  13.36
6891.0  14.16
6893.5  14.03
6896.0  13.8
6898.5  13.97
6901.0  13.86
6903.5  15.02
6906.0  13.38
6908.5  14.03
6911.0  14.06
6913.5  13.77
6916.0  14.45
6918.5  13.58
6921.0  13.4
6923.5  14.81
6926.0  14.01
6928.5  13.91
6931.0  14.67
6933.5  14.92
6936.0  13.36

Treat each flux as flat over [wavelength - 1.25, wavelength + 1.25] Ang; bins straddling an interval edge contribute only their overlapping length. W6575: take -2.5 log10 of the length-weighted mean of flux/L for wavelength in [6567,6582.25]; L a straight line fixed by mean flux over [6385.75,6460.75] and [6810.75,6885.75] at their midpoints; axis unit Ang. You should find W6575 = -0.03 mag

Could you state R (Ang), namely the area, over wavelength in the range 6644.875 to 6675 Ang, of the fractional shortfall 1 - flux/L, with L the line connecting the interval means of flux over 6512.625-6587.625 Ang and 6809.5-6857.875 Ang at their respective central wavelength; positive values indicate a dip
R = 4.2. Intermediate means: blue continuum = 17.7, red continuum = 14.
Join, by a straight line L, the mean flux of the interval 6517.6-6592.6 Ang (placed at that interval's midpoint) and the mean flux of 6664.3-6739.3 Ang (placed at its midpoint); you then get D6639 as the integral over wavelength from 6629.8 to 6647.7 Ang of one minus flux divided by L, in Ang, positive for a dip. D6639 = 1.8 Ang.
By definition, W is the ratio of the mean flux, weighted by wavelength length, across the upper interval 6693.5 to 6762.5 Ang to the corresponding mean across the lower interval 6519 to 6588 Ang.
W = 0.79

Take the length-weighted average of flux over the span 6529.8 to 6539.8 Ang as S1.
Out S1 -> 15.2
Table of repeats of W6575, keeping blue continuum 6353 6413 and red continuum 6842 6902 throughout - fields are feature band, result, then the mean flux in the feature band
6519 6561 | -0.09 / 15.4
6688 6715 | 0.02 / 13.8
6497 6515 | 0.02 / 14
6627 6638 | 0.00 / 14.1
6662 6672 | 0.01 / 13.9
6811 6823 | -0.03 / 14.2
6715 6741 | -0.08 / 15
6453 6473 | -0.04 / 14.9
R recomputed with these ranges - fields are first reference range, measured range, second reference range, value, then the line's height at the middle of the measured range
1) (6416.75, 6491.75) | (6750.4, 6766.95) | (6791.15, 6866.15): 0.0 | 14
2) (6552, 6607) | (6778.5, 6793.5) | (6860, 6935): 1.3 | 15.4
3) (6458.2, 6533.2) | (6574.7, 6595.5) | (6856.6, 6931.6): -4.1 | 14.3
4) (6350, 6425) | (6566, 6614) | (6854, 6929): -4.1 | 14.1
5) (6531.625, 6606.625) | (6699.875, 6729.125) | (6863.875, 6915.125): 2.4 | 15.9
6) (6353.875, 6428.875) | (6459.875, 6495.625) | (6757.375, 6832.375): -0.4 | 14.3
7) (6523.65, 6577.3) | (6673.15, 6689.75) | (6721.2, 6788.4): 1.5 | 15.5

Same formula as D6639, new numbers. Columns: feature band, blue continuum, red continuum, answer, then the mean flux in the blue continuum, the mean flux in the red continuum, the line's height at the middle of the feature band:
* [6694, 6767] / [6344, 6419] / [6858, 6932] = -1.2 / 14.3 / 13.9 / 14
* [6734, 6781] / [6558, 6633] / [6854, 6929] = 4.2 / 17.3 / 13.8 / 15.4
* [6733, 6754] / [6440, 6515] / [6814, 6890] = 0.4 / 14.3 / 13.8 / 14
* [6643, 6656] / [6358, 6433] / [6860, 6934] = 0.1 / 14.4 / 13.9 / 14.1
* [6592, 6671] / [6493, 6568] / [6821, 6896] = 8.8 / 16.9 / 13.8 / 15.9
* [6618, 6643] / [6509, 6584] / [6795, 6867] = 3.1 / 17.5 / 13.9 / 16.4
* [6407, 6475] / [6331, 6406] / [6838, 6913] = -0.7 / 14.3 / 13.8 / 14.2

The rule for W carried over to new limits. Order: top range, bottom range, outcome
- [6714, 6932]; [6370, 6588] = 0.91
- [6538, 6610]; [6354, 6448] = 1.23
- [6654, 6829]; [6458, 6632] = 0.90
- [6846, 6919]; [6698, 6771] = 0.97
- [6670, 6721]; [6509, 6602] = 0.84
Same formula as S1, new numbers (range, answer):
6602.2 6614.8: 14.1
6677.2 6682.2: 13.6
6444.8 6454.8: 13.9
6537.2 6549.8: 16.6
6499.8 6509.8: 14.5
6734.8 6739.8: 14.1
